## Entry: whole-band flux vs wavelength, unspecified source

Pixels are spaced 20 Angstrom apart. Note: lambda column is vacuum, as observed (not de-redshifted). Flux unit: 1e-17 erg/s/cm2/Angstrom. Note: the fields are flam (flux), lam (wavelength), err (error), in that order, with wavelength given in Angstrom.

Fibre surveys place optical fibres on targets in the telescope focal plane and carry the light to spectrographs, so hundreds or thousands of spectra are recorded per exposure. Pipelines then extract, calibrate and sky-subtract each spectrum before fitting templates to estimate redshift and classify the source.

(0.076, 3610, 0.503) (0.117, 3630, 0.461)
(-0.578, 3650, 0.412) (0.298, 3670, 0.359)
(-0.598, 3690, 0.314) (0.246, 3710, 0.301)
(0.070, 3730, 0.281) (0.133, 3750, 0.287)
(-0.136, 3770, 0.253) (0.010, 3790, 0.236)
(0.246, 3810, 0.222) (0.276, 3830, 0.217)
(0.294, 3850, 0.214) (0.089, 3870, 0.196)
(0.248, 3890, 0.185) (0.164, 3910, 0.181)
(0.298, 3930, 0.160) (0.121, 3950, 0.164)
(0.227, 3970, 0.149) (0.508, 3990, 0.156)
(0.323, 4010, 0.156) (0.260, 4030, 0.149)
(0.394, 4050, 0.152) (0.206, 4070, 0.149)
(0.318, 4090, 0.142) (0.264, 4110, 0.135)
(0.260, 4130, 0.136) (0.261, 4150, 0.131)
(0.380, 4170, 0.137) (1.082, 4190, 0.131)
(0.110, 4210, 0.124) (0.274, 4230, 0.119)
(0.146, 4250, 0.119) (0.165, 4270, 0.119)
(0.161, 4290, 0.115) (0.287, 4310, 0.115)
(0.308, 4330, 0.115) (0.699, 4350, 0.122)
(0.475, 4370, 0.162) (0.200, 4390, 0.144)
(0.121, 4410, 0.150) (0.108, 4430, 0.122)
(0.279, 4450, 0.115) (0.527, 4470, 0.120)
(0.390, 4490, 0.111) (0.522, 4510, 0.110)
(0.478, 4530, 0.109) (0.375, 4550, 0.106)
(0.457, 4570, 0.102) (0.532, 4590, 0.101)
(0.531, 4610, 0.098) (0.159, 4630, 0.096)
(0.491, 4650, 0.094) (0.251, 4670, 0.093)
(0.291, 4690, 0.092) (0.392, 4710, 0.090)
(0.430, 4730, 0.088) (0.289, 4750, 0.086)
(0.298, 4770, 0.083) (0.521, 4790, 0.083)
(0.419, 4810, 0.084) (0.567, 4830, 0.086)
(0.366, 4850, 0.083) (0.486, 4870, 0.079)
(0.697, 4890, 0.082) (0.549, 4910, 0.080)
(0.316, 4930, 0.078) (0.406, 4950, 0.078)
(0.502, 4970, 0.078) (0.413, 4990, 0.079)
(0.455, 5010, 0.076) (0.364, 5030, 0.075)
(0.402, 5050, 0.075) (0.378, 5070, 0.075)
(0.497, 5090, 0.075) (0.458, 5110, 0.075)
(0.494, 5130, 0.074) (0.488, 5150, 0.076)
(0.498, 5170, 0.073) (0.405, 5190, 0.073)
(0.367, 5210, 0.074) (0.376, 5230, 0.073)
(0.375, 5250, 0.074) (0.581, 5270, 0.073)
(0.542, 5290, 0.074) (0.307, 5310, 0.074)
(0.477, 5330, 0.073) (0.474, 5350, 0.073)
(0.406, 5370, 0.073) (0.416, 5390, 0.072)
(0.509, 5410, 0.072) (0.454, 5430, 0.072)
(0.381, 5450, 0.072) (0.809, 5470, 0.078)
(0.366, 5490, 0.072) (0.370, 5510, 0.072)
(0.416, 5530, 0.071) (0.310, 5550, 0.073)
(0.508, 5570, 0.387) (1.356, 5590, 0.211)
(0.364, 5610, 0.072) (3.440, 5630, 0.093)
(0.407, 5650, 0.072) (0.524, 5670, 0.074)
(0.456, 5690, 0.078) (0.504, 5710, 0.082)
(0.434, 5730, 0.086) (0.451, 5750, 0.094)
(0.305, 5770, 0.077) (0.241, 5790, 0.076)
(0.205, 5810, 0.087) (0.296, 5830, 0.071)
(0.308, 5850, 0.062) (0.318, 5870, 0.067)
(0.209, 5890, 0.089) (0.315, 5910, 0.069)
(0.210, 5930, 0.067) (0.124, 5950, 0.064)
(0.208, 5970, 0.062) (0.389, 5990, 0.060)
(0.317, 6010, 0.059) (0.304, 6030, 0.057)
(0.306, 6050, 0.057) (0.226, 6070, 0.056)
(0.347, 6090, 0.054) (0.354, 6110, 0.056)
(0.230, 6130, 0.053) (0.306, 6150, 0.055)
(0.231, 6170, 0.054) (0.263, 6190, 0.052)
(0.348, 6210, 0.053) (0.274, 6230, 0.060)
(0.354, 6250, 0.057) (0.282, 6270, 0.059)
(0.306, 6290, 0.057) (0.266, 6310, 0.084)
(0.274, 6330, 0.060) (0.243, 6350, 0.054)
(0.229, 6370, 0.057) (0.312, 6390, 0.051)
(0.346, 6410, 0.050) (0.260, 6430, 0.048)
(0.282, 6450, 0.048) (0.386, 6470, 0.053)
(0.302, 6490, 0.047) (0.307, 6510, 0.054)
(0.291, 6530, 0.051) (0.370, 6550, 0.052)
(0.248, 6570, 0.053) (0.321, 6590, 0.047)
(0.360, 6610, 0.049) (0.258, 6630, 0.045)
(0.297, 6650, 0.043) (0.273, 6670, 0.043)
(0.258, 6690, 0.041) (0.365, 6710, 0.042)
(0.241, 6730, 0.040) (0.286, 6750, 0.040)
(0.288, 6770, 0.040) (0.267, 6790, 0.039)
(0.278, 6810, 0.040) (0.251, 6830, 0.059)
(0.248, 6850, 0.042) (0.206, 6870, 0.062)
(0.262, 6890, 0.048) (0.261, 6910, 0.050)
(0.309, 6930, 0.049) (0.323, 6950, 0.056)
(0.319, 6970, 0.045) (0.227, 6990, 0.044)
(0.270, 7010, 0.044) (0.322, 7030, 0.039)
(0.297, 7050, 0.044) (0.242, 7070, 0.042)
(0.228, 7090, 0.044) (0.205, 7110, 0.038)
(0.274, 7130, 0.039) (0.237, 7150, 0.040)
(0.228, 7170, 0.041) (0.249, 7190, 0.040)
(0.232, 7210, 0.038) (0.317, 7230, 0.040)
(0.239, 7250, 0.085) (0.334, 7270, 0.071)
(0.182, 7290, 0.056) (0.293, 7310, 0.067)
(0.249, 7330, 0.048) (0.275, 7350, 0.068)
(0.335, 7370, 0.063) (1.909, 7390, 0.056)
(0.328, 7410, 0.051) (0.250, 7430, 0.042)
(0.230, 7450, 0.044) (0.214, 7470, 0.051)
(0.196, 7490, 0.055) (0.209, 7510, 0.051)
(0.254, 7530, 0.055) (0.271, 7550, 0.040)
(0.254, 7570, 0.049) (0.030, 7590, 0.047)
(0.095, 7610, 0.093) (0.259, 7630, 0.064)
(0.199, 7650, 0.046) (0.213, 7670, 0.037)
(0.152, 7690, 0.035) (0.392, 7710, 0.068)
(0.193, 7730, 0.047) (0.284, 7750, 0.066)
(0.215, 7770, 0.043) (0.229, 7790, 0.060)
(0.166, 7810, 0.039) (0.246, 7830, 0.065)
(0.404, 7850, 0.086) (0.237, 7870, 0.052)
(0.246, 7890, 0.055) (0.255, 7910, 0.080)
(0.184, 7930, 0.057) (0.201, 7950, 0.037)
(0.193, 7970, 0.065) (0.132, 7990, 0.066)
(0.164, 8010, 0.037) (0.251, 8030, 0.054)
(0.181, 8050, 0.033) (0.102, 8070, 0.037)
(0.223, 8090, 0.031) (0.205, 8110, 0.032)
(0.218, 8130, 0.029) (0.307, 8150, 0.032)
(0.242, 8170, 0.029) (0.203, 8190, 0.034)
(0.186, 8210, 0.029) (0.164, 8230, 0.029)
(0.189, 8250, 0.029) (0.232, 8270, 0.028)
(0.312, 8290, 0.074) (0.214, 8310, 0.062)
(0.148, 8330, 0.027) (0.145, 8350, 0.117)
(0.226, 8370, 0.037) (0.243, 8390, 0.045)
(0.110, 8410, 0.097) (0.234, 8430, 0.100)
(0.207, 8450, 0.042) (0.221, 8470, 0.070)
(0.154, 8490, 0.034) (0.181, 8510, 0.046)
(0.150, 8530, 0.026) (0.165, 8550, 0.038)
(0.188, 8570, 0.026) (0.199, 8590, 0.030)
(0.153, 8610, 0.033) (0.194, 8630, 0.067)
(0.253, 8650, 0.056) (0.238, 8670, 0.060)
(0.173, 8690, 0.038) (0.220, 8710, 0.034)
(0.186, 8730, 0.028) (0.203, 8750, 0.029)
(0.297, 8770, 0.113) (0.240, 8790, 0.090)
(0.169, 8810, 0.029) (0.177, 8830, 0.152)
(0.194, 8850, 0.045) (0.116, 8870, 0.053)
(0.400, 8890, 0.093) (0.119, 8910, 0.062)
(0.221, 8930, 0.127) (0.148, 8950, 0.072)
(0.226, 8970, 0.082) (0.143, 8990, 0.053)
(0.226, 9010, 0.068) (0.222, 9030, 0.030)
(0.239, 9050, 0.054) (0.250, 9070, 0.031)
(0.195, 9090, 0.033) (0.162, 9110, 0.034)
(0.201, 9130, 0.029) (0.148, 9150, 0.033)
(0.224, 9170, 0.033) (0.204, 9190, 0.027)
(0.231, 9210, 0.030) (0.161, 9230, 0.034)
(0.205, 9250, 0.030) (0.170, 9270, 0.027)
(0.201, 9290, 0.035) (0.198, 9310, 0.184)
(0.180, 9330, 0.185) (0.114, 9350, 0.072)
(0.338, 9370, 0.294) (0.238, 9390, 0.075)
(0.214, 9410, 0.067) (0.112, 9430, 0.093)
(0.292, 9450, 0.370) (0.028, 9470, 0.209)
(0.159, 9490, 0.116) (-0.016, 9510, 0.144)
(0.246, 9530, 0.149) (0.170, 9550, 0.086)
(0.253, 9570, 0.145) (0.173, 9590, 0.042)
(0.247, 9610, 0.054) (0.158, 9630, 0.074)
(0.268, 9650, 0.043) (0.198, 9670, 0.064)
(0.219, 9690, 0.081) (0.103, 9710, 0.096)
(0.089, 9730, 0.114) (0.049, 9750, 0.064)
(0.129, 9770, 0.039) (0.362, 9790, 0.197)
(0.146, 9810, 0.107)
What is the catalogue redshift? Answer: 0.125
